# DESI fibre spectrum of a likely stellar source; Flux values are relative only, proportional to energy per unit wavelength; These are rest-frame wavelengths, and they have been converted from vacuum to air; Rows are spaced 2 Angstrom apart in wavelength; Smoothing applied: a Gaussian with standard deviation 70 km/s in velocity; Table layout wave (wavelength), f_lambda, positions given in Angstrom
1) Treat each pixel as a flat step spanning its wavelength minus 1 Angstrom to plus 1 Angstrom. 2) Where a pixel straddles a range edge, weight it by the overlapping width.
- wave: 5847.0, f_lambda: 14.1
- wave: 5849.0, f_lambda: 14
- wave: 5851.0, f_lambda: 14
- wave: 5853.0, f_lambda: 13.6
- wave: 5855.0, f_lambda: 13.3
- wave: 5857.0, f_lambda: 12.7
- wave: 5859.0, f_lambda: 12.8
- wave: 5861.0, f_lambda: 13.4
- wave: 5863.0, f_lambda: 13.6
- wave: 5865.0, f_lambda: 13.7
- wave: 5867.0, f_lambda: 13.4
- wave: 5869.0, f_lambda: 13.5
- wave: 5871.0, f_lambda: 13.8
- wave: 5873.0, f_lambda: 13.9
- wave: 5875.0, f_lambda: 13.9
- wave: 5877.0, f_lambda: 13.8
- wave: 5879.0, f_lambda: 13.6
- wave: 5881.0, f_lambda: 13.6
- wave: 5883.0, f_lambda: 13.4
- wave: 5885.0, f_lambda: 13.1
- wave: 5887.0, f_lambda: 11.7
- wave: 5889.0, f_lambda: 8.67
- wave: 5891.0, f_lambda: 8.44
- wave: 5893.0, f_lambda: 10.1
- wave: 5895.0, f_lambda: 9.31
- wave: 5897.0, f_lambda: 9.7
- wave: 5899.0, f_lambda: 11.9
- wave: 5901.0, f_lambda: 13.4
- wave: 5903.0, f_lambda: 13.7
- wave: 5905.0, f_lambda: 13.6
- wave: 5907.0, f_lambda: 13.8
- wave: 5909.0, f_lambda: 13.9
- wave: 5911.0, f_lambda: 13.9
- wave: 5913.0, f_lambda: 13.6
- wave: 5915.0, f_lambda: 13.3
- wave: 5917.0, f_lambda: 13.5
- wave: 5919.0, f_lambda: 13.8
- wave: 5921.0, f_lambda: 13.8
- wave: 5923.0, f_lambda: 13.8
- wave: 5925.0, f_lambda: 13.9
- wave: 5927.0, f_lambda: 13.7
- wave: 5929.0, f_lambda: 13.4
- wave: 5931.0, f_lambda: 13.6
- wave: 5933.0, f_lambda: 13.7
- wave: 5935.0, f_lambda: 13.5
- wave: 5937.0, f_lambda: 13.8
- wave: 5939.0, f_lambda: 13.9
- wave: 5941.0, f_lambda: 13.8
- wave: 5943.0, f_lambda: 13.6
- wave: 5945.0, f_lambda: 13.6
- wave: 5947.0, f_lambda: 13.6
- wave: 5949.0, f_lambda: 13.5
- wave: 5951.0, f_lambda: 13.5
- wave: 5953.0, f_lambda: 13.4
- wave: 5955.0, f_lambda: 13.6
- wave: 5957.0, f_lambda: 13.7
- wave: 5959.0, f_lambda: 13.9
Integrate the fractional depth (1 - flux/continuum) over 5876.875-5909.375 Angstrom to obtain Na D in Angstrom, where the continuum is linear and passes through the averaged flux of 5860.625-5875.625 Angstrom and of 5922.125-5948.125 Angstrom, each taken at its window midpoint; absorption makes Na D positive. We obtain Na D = 3.9 Angstrom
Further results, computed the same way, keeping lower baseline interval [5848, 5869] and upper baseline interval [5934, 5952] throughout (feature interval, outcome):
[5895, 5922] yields 1.0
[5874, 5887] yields 0.1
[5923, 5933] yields 0.0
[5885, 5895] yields 2.6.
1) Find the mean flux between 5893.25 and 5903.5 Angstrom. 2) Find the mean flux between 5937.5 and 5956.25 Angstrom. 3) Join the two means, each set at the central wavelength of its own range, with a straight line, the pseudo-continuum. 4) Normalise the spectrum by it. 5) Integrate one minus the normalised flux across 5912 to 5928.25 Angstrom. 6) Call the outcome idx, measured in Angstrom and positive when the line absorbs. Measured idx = -1.7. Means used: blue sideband 11.4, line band 13.7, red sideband 13.6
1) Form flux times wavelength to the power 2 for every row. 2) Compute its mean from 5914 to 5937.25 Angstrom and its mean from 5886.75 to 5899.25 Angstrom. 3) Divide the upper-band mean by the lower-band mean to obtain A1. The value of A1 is 1.4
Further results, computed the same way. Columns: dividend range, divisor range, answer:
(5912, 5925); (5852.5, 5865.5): 1.05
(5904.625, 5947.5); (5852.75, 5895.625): 1.10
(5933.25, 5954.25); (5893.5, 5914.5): 1.09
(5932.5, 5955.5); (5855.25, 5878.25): 1.04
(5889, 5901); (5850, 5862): 0.77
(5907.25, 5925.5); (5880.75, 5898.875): 1.28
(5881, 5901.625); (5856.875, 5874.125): 0.83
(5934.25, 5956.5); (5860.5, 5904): 1.12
